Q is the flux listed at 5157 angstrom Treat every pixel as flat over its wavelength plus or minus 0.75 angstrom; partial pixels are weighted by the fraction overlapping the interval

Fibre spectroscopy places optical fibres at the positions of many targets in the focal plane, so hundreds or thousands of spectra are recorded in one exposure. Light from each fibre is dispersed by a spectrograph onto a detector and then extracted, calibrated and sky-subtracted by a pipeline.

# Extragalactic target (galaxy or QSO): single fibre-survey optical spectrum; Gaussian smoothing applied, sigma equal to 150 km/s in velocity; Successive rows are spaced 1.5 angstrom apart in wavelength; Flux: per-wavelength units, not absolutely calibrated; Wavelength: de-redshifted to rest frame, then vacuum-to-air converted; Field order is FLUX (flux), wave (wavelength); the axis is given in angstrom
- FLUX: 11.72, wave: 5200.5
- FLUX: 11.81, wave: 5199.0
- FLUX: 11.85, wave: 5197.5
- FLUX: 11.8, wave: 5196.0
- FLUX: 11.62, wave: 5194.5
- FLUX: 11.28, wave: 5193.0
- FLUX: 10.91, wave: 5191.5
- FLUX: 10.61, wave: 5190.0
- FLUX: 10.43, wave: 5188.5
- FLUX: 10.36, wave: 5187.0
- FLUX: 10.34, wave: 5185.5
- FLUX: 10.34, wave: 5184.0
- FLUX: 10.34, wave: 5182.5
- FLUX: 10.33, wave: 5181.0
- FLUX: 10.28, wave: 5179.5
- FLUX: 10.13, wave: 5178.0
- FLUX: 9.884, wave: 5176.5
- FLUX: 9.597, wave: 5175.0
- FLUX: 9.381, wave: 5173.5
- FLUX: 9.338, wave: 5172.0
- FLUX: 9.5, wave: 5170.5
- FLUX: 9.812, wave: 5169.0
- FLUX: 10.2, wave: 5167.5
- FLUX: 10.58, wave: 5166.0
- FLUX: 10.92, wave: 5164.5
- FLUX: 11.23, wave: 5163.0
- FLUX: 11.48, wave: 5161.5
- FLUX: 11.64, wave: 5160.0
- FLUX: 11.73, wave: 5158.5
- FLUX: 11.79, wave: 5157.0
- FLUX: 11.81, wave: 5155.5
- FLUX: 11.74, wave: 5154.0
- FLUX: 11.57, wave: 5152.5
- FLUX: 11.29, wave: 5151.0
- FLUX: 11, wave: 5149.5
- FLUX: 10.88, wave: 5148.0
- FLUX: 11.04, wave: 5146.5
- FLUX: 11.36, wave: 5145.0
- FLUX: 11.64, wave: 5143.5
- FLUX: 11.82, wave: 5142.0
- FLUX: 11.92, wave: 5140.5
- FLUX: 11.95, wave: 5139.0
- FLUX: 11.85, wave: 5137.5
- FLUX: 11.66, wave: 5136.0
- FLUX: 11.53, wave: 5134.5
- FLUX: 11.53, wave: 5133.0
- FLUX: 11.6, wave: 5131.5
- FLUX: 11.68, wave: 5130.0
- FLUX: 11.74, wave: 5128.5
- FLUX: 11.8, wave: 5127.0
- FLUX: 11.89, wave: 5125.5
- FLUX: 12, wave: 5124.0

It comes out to 11.79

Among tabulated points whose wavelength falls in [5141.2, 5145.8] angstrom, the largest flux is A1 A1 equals 11.82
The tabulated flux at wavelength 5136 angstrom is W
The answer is 11.66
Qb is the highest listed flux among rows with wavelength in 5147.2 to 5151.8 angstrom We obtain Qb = 11.29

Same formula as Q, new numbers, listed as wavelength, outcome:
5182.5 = 10.34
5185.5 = 10.34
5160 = 11.64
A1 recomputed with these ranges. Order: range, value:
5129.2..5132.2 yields 11.68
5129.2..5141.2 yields 11.95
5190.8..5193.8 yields 11.28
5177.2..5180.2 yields 10.28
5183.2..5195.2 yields 11.62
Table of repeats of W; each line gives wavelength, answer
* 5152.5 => 11.57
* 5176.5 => 9.884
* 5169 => 9.812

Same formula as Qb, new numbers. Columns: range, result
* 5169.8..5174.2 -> 9.5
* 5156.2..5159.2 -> 11.79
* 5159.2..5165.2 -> 11.64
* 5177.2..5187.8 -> 10.36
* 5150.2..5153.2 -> 11.57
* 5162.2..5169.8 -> 11.23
